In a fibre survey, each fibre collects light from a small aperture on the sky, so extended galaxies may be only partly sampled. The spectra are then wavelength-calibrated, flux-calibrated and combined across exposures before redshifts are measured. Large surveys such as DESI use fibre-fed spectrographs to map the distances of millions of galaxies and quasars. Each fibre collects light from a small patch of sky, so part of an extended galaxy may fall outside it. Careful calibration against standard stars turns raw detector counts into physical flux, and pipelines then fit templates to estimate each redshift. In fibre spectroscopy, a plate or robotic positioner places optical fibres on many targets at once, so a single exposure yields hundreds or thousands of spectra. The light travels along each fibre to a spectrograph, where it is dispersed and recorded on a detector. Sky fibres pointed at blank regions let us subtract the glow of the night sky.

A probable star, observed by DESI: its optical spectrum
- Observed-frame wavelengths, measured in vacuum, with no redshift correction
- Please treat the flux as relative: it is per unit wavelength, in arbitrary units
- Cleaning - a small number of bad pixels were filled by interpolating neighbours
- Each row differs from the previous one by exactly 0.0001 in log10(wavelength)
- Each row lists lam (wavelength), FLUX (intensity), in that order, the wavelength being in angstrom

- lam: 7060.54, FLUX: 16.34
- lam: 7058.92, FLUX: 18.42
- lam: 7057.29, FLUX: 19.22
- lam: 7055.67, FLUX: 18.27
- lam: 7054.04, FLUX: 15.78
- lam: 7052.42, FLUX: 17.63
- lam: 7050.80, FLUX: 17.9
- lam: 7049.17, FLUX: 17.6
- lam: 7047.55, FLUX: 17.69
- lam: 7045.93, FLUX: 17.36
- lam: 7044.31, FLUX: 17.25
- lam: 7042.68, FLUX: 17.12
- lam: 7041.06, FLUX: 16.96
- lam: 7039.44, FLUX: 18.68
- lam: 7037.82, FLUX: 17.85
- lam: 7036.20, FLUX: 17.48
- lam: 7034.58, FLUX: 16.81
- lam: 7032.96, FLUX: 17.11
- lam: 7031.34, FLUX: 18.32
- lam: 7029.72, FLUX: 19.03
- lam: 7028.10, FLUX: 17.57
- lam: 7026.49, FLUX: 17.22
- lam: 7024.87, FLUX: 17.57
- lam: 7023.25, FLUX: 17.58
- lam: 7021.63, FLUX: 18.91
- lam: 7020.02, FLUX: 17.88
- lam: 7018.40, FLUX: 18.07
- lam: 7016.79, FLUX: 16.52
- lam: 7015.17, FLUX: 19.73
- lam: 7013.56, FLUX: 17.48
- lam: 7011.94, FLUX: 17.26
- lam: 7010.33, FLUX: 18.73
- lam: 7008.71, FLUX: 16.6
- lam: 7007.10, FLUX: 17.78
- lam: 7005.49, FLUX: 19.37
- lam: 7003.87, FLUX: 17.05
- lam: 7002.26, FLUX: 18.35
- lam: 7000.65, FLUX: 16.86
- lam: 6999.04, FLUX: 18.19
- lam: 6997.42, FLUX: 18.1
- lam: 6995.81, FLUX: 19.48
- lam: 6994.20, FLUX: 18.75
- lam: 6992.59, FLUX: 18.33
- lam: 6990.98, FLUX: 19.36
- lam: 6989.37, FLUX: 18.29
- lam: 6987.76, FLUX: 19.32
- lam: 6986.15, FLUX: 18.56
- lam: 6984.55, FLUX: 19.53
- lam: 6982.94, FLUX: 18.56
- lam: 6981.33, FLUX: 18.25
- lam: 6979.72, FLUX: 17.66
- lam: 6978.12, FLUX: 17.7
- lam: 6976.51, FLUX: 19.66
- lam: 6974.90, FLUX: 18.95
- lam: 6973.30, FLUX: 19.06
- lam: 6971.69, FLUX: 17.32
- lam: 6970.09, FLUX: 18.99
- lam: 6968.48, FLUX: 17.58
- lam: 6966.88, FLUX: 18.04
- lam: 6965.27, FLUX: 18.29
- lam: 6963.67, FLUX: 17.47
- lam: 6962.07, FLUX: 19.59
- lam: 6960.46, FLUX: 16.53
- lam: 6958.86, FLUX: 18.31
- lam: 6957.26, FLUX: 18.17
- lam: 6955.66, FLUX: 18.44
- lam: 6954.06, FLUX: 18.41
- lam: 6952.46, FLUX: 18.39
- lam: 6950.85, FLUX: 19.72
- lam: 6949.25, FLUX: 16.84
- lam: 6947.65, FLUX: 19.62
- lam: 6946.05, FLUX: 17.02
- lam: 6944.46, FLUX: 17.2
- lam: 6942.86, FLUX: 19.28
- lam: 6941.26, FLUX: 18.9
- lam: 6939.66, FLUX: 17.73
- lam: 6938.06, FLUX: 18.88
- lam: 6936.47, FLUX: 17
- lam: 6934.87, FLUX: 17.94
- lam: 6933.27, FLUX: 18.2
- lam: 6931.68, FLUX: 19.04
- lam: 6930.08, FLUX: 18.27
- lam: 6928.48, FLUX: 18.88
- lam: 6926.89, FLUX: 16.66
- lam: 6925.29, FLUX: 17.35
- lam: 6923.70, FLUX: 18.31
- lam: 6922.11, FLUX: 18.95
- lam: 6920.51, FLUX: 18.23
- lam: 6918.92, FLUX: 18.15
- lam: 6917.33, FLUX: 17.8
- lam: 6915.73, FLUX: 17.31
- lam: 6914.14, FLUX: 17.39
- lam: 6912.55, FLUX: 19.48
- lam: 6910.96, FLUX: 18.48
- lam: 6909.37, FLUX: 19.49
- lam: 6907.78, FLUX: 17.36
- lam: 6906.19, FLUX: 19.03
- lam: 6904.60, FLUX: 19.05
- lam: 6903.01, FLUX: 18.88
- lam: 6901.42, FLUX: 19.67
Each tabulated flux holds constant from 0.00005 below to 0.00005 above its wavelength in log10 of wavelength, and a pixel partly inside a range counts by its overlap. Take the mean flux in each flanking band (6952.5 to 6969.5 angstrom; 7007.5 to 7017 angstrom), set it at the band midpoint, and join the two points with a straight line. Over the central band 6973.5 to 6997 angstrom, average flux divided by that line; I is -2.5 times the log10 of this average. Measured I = -0.05 mag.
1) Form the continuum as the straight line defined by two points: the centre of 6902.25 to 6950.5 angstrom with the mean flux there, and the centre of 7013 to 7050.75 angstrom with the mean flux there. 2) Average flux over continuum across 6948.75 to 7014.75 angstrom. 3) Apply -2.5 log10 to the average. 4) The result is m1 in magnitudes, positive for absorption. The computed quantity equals -0.019 mag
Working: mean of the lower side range 18.2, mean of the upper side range 17.7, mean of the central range 18.3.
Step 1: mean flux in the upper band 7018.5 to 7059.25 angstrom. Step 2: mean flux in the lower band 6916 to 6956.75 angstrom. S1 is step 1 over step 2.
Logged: 0.97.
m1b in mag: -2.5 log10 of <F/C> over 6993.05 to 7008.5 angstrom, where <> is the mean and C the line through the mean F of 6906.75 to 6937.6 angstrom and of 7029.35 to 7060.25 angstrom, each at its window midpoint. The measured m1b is -0.02 mag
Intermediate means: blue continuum 18.1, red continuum 17.7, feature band 18.2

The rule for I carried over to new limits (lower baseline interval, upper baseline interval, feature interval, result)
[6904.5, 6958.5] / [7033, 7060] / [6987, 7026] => -0.02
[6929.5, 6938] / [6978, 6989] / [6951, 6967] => 0.01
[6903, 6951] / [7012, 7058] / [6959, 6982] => -0.01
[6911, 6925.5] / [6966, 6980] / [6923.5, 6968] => 0.01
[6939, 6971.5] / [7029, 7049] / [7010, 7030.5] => -0.01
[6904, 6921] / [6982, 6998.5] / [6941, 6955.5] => 0.01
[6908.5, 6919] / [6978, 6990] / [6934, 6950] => 0.02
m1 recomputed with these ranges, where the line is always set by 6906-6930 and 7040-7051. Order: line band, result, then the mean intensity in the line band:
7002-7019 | -0.02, 17.9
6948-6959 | -0.02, 18.4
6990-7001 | -0.05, 18.5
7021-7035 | -0.02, 17.8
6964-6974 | -0.02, 18.2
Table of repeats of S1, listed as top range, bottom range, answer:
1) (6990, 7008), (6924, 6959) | 1.01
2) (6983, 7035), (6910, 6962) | 1.00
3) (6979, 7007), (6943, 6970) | 1.02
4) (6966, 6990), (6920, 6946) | 1.02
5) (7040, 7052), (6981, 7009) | 0.95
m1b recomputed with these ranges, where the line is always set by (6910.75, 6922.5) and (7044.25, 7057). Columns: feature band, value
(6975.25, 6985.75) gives -0.04 mag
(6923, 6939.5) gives 0.00 mag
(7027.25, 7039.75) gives -0.01 mag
